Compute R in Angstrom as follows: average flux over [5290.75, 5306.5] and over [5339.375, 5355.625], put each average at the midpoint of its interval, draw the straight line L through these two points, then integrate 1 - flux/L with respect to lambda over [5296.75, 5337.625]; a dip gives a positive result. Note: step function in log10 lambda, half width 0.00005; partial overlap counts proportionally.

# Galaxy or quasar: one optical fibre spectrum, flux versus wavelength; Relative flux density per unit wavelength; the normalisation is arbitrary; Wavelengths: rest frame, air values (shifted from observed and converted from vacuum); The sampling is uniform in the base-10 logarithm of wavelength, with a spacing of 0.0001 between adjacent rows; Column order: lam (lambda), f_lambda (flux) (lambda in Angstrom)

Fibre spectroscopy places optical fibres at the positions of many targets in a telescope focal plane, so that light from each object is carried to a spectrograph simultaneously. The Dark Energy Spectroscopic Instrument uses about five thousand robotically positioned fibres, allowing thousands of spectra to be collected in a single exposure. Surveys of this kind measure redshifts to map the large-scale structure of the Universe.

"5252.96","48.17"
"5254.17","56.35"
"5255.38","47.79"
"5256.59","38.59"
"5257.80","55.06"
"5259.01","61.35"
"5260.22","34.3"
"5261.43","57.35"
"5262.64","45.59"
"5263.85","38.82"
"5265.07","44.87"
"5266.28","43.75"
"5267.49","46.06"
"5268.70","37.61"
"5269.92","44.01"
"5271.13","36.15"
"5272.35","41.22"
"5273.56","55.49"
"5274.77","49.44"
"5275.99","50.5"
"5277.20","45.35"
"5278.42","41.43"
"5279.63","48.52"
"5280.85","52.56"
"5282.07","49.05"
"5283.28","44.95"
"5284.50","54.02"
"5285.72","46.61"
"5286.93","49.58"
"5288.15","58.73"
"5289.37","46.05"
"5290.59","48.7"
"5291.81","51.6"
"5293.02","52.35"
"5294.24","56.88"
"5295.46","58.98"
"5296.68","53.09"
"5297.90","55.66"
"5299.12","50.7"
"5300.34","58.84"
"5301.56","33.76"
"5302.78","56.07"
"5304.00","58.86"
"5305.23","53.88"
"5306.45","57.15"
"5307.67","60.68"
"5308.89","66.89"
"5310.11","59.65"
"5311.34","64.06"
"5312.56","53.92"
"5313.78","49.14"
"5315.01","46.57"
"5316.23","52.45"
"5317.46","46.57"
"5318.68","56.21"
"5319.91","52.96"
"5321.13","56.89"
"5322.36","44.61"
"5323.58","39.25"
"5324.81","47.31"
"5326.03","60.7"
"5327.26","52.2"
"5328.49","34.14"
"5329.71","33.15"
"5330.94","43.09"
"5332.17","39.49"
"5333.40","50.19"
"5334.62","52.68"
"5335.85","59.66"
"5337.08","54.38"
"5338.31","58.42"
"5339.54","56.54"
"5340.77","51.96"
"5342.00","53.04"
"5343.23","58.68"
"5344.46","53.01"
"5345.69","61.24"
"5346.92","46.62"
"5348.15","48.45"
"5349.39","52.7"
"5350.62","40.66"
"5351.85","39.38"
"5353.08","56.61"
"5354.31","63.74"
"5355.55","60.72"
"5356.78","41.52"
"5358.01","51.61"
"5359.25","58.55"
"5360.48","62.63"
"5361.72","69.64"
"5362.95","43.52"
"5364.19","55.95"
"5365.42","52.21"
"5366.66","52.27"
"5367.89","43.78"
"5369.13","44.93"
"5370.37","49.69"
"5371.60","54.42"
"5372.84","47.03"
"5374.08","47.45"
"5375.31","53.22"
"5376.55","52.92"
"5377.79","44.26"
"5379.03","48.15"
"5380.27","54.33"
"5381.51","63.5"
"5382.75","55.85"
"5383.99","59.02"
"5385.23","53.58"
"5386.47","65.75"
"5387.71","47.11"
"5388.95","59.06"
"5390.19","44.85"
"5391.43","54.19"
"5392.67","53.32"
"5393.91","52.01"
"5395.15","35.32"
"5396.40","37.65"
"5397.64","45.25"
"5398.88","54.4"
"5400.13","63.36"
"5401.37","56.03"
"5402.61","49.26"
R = 1.2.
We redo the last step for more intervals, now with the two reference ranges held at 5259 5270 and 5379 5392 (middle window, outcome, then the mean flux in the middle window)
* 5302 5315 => -2.3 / 57.2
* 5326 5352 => 0.6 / 50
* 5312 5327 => -0.3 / 50.6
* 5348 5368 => 0.0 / 52.9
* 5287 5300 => -1.7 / 53.2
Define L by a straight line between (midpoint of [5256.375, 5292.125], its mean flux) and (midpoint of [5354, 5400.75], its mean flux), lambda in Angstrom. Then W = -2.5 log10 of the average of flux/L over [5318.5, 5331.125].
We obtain 0.06 mag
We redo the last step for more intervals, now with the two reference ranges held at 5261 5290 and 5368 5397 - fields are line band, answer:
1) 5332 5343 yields -0.092 mag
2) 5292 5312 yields -0.168 mag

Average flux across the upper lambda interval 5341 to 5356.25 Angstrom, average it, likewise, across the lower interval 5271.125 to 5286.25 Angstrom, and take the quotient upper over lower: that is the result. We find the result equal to 1.11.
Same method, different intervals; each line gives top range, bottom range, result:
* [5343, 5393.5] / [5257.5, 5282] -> 1.14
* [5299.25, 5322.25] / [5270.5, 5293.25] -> 1.12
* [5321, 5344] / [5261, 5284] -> 1.08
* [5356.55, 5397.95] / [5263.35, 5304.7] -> 1.06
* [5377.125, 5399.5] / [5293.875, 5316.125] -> 0.93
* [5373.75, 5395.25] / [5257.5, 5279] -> 1.15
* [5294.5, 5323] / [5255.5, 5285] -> 1.17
